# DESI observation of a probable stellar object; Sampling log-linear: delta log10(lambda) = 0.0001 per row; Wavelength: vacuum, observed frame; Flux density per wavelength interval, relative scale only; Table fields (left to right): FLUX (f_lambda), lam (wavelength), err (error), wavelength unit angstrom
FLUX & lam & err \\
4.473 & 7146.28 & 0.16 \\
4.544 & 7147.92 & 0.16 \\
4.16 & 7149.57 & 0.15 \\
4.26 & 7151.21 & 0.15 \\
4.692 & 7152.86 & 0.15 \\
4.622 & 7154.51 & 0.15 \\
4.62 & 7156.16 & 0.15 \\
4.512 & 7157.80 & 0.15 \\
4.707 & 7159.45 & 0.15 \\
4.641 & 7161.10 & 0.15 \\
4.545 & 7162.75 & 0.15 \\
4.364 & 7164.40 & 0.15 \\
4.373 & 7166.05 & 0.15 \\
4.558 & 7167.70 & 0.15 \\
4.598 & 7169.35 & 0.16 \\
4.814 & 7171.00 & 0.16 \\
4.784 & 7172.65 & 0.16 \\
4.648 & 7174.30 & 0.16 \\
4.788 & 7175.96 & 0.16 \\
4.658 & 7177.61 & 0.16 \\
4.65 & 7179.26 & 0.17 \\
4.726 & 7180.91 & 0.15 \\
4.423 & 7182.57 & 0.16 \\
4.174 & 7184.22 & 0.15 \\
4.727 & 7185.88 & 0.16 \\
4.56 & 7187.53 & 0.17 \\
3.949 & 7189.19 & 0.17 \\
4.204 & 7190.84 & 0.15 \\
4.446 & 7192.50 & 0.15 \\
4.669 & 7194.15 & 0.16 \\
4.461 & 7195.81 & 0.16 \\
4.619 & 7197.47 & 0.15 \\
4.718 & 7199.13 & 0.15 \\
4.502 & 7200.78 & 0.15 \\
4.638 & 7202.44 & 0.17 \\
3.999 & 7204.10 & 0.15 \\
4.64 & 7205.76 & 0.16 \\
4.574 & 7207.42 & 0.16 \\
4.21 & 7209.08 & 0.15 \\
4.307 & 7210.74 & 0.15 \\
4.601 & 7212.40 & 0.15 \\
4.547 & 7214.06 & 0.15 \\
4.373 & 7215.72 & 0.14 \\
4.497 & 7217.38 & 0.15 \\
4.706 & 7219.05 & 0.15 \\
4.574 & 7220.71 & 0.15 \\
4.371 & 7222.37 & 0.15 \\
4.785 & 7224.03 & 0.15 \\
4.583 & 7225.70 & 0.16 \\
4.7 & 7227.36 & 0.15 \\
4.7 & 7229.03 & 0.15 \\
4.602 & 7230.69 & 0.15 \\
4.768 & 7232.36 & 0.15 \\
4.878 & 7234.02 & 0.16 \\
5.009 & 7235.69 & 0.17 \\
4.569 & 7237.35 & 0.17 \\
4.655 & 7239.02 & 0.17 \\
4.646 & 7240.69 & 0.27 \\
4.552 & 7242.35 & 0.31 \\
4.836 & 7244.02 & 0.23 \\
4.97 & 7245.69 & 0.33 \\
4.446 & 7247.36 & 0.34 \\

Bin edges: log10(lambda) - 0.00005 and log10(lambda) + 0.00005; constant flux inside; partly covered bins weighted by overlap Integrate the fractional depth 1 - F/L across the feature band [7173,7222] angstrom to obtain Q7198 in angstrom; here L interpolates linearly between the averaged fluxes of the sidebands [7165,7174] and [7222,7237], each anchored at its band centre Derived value 1.7 angstrom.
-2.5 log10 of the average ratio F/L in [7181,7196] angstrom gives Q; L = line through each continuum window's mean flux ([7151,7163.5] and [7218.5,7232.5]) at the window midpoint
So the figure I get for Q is 0.05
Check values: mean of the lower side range 4.59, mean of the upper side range 4.64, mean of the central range 4.41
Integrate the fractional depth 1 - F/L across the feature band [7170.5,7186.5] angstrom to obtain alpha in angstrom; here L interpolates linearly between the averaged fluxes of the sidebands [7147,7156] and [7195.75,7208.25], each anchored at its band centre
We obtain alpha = -0.5 angstrom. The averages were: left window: 4.47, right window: 4.52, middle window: 4.63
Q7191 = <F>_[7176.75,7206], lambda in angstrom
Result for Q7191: 4.48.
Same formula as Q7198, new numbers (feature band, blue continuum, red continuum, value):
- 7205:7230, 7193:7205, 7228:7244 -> 0.38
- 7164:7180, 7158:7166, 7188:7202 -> -0.42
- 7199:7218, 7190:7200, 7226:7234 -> 0.56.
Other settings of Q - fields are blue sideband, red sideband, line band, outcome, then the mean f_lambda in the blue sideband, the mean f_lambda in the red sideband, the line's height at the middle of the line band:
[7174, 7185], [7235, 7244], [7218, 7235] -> 0.00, 4.58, 4.7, 4.67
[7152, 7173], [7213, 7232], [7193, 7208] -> 0.01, 4.6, 4.59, 4.59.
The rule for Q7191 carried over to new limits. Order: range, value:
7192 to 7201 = 4.58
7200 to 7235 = 4.55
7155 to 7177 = 4.61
